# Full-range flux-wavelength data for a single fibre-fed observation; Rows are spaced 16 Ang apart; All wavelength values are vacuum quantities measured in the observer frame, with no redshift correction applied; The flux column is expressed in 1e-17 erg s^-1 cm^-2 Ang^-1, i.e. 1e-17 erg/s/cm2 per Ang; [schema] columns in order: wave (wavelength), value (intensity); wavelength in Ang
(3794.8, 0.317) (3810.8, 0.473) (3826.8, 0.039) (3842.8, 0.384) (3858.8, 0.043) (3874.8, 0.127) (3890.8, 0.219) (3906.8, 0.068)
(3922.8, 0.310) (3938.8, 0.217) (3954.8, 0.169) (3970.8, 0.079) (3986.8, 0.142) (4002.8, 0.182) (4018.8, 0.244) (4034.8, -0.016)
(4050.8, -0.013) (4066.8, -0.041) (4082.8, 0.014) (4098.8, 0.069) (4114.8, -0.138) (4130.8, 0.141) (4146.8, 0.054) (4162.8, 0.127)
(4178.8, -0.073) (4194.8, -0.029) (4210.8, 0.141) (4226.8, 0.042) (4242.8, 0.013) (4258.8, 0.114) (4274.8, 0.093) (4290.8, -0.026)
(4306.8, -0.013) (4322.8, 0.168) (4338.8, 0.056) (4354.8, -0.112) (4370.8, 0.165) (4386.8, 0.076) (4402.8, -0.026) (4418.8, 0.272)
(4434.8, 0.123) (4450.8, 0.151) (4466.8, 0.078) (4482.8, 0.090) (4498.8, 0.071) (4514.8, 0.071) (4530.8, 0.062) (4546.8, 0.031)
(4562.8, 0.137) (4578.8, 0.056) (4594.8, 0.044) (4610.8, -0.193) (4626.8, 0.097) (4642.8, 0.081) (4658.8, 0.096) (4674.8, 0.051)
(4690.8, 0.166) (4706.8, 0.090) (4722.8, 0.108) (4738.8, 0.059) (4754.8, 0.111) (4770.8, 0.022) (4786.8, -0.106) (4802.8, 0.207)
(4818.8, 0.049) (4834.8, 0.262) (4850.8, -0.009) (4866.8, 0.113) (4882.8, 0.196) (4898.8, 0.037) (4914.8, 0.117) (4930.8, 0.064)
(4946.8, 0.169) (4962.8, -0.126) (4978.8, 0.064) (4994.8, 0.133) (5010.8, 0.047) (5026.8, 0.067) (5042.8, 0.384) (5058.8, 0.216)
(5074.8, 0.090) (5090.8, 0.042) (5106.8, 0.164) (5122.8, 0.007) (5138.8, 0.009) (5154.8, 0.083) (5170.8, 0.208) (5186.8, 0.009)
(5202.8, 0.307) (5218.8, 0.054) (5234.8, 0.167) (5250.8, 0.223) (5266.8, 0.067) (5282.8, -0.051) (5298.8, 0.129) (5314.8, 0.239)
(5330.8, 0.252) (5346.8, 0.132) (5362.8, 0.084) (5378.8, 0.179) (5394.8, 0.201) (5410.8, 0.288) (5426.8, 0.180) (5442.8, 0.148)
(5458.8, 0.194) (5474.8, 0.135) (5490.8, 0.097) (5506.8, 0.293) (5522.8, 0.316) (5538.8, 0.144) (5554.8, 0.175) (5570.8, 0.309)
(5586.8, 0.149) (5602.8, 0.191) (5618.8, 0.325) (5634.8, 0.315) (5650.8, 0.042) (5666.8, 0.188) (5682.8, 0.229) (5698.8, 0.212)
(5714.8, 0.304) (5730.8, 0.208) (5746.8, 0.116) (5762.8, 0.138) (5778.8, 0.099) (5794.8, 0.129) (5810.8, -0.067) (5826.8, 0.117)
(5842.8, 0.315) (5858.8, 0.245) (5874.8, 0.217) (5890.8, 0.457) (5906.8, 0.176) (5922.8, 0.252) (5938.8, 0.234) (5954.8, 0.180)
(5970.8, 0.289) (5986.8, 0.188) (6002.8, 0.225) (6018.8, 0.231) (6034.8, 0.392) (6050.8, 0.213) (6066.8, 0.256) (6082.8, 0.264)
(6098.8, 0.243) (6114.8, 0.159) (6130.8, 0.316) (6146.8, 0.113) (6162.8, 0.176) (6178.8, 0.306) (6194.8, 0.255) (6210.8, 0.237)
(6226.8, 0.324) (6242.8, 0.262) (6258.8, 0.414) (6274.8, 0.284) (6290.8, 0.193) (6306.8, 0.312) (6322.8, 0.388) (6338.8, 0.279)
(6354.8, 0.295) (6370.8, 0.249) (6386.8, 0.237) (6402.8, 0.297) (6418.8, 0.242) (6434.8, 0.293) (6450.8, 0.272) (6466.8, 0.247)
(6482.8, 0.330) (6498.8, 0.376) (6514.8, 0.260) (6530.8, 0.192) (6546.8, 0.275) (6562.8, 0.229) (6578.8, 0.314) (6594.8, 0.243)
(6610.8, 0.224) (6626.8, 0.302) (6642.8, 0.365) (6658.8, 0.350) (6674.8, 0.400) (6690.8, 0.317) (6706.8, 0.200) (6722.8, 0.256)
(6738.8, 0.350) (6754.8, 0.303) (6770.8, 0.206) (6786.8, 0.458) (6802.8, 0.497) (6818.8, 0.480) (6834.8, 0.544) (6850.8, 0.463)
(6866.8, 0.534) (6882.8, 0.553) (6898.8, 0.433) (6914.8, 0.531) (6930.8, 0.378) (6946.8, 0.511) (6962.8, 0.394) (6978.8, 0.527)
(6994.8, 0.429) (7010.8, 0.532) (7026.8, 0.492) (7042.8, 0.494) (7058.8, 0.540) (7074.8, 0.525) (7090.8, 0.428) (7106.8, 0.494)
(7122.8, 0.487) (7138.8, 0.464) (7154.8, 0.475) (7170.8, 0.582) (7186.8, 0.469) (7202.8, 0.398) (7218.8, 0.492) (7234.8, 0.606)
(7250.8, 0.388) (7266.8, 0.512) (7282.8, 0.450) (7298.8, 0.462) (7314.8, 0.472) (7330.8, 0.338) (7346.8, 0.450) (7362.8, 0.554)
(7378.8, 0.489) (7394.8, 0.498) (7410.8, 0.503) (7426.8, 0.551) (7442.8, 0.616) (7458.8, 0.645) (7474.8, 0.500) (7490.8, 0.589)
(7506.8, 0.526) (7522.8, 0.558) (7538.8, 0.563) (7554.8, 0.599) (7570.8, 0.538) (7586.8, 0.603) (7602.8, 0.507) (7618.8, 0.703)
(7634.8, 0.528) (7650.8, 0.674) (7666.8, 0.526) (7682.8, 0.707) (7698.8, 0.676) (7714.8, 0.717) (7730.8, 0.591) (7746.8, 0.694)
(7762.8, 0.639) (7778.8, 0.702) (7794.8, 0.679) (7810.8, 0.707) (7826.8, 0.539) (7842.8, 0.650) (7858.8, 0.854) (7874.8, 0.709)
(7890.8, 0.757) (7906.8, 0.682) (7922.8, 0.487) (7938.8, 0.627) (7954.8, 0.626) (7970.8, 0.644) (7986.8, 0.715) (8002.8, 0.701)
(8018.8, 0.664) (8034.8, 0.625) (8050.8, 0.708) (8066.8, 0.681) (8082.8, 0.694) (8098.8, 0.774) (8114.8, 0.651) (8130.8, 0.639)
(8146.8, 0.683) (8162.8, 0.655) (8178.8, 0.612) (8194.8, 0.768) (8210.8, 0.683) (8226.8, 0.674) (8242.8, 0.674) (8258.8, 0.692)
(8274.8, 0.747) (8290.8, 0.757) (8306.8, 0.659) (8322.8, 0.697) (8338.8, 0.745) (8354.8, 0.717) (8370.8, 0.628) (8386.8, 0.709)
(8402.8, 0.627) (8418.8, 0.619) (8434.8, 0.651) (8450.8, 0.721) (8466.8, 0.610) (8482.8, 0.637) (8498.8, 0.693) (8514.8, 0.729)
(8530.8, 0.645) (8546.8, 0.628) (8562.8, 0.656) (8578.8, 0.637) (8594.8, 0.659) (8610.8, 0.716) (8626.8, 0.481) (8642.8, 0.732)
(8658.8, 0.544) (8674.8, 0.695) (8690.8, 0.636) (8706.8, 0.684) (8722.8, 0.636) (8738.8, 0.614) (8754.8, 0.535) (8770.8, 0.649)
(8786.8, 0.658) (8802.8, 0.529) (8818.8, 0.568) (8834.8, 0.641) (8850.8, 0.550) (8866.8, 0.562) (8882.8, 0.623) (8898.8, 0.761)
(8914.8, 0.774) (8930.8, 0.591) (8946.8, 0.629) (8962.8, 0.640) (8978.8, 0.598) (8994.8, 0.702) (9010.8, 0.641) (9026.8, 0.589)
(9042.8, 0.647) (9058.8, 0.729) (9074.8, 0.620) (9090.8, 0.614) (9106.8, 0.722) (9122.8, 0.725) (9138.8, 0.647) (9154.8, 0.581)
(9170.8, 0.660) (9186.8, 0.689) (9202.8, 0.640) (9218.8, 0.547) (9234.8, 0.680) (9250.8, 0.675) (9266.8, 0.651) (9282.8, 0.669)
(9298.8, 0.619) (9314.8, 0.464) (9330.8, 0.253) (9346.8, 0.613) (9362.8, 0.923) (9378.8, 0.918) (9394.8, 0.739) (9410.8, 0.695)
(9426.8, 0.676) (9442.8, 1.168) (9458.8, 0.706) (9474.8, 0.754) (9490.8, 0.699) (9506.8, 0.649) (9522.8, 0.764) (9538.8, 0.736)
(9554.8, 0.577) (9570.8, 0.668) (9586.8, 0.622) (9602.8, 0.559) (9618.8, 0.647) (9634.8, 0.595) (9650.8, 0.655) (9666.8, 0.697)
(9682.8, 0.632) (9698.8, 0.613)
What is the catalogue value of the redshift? 0.70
